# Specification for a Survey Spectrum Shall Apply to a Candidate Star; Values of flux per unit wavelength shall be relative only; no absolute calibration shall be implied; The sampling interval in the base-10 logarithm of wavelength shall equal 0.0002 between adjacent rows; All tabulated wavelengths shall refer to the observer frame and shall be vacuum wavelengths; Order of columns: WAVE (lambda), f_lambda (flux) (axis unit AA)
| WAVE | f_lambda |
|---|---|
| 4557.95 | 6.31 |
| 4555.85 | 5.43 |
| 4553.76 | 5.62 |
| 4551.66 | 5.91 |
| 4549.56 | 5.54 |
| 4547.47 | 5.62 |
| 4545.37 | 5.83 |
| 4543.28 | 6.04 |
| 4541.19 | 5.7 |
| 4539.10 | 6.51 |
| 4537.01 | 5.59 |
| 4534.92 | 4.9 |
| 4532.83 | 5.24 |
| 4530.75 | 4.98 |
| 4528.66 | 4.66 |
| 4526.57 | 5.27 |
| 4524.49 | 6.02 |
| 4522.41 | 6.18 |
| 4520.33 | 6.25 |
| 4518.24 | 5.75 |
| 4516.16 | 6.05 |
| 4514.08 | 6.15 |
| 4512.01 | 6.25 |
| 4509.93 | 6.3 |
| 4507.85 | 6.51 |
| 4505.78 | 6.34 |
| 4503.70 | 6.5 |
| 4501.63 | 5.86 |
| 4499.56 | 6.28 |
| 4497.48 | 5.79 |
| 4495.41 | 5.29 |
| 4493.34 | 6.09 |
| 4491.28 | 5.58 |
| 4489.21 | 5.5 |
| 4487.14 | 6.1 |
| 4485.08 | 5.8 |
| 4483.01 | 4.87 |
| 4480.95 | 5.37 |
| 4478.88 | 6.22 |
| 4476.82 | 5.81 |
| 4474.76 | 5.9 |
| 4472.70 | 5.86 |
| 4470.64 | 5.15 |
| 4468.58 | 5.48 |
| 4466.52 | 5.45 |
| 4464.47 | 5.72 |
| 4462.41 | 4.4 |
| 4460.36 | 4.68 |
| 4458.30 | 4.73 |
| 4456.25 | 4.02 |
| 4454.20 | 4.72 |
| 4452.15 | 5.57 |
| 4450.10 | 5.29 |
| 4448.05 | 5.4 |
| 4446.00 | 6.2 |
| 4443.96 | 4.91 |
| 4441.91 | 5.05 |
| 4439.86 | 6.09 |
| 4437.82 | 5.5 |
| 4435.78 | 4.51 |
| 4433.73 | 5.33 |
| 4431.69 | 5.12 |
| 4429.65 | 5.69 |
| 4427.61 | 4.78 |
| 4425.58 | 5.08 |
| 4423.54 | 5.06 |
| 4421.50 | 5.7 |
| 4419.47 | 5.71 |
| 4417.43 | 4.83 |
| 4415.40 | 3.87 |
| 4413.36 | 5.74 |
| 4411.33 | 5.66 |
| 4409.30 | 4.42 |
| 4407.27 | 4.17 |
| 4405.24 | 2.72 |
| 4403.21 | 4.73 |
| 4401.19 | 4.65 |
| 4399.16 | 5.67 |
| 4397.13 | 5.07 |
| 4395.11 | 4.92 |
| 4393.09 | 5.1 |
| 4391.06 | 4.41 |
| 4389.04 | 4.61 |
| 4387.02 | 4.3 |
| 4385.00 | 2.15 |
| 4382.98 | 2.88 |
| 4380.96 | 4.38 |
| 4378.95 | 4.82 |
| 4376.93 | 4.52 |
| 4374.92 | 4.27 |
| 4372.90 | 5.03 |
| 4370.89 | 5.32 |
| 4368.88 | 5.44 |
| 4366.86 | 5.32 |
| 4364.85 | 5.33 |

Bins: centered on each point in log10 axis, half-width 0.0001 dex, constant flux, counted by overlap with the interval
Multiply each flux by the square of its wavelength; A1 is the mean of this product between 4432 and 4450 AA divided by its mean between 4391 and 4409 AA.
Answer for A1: 1.19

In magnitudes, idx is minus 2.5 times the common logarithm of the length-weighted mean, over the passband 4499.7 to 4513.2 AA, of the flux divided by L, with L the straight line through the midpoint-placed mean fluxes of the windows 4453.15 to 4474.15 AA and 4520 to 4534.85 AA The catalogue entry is -0.18 mag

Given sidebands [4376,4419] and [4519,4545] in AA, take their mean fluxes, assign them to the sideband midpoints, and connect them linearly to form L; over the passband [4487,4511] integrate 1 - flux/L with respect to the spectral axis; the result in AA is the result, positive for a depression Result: -3.0 AA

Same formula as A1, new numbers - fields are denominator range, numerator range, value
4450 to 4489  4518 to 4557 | 1.09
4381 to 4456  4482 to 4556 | 1.24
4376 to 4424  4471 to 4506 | 1.32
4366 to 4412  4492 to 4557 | 1.36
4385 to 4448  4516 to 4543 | 1.19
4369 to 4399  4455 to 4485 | 1.22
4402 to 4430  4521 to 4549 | 1.22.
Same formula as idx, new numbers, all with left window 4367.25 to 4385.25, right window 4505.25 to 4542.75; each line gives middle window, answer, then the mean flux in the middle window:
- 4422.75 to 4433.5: -0.05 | 5.16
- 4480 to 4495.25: -0.03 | 5.6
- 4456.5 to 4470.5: 0.05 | 5.02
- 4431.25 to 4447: -0.07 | 5.35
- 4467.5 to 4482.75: -0.06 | 5.64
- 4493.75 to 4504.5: -0.07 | 5.94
